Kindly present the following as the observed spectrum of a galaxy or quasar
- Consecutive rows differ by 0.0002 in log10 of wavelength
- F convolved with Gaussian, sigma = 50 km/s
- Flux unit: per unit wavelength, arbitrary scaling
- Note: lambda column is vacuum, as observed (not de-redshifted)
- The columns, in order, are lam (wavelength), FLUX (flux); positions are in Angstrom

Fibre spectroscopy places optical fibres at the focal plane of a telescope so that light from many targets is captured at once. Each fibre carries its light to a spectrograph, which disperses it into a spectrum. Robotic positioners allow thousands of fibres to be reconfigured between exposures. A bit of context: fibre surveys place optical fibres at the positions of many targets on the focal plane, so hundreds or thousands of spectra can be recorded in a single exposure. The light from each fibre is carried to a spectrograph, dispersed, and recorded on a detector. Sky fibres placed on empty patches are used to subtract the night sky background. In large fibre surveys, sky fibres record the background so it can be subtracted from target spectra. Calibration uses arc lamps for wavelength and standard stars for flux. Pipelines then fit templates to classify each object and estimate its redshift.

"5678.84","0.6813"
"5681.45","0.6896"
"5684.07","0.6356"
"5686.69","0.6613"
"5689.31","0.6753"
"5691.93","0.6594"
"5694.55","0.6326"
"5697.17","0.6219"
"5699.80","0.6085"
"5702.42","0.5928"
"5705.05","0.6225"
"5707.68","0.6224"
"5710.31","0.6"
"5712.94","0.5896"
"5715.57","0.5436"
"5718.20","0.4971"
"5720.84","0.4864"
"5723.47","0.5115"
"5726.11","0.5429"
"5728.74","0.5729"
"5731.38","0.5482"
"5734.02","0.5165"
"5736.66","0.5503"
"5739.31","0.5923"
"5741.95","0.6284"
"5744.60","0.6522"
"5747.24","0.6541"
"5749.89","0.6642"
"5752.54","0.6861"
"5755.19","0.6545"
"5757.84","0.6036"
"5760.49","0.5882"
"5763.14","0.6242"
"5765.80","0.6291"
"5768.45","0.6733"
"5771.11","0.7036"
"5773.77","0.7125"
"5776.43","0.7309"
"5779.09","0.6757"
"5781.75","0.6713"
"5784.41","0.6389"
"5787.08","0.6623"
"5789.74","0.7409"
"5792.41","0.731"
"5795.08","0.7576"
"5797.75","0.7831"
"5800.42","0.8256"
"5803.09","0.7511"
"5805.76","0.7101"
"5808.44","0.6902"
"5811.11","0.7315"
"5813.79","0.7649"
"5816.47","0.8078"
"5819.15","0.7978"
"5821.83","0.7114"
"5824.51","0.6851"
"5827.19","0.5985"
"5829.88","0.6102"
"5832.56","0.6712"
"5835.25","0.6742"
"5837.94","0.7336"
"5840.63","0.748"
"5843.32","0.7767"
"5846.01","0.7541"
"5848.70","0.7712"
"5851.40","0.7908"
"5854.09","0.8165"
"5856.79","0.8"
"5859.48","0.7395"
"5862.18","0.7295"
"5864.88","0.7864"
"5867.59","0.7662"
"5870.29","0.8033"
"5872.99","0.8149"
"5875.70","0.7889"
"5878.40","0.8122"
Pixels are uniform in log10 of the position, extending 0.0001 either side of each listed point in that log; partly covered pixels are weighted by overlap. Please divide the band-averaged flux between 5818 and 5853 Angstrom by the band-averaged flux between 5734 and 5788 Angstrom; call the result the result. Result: 1.1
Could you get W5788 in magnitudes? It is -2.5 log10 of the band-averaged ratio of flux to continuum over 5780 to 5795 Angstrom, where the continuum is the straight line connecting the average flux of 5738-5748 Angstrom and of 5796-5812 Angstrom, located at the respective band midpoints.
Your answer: 0.04 mag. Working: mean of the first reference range 0.631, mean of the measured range 0.694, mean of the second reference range 0.749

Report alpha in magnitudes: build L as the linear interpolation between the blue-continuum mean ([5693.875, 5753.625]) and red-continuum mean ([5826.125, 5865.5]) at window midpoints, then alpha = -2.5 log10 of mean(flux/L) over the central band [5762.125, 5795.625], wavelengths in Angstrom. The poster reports -0.05 mag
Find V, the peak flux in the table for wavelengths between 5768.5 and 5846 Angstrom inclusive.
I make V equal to 0.8256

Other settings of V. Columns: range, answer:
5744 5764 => 0.6861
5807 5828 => 0.8078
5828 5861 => 0.8165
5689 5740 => 0.6753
